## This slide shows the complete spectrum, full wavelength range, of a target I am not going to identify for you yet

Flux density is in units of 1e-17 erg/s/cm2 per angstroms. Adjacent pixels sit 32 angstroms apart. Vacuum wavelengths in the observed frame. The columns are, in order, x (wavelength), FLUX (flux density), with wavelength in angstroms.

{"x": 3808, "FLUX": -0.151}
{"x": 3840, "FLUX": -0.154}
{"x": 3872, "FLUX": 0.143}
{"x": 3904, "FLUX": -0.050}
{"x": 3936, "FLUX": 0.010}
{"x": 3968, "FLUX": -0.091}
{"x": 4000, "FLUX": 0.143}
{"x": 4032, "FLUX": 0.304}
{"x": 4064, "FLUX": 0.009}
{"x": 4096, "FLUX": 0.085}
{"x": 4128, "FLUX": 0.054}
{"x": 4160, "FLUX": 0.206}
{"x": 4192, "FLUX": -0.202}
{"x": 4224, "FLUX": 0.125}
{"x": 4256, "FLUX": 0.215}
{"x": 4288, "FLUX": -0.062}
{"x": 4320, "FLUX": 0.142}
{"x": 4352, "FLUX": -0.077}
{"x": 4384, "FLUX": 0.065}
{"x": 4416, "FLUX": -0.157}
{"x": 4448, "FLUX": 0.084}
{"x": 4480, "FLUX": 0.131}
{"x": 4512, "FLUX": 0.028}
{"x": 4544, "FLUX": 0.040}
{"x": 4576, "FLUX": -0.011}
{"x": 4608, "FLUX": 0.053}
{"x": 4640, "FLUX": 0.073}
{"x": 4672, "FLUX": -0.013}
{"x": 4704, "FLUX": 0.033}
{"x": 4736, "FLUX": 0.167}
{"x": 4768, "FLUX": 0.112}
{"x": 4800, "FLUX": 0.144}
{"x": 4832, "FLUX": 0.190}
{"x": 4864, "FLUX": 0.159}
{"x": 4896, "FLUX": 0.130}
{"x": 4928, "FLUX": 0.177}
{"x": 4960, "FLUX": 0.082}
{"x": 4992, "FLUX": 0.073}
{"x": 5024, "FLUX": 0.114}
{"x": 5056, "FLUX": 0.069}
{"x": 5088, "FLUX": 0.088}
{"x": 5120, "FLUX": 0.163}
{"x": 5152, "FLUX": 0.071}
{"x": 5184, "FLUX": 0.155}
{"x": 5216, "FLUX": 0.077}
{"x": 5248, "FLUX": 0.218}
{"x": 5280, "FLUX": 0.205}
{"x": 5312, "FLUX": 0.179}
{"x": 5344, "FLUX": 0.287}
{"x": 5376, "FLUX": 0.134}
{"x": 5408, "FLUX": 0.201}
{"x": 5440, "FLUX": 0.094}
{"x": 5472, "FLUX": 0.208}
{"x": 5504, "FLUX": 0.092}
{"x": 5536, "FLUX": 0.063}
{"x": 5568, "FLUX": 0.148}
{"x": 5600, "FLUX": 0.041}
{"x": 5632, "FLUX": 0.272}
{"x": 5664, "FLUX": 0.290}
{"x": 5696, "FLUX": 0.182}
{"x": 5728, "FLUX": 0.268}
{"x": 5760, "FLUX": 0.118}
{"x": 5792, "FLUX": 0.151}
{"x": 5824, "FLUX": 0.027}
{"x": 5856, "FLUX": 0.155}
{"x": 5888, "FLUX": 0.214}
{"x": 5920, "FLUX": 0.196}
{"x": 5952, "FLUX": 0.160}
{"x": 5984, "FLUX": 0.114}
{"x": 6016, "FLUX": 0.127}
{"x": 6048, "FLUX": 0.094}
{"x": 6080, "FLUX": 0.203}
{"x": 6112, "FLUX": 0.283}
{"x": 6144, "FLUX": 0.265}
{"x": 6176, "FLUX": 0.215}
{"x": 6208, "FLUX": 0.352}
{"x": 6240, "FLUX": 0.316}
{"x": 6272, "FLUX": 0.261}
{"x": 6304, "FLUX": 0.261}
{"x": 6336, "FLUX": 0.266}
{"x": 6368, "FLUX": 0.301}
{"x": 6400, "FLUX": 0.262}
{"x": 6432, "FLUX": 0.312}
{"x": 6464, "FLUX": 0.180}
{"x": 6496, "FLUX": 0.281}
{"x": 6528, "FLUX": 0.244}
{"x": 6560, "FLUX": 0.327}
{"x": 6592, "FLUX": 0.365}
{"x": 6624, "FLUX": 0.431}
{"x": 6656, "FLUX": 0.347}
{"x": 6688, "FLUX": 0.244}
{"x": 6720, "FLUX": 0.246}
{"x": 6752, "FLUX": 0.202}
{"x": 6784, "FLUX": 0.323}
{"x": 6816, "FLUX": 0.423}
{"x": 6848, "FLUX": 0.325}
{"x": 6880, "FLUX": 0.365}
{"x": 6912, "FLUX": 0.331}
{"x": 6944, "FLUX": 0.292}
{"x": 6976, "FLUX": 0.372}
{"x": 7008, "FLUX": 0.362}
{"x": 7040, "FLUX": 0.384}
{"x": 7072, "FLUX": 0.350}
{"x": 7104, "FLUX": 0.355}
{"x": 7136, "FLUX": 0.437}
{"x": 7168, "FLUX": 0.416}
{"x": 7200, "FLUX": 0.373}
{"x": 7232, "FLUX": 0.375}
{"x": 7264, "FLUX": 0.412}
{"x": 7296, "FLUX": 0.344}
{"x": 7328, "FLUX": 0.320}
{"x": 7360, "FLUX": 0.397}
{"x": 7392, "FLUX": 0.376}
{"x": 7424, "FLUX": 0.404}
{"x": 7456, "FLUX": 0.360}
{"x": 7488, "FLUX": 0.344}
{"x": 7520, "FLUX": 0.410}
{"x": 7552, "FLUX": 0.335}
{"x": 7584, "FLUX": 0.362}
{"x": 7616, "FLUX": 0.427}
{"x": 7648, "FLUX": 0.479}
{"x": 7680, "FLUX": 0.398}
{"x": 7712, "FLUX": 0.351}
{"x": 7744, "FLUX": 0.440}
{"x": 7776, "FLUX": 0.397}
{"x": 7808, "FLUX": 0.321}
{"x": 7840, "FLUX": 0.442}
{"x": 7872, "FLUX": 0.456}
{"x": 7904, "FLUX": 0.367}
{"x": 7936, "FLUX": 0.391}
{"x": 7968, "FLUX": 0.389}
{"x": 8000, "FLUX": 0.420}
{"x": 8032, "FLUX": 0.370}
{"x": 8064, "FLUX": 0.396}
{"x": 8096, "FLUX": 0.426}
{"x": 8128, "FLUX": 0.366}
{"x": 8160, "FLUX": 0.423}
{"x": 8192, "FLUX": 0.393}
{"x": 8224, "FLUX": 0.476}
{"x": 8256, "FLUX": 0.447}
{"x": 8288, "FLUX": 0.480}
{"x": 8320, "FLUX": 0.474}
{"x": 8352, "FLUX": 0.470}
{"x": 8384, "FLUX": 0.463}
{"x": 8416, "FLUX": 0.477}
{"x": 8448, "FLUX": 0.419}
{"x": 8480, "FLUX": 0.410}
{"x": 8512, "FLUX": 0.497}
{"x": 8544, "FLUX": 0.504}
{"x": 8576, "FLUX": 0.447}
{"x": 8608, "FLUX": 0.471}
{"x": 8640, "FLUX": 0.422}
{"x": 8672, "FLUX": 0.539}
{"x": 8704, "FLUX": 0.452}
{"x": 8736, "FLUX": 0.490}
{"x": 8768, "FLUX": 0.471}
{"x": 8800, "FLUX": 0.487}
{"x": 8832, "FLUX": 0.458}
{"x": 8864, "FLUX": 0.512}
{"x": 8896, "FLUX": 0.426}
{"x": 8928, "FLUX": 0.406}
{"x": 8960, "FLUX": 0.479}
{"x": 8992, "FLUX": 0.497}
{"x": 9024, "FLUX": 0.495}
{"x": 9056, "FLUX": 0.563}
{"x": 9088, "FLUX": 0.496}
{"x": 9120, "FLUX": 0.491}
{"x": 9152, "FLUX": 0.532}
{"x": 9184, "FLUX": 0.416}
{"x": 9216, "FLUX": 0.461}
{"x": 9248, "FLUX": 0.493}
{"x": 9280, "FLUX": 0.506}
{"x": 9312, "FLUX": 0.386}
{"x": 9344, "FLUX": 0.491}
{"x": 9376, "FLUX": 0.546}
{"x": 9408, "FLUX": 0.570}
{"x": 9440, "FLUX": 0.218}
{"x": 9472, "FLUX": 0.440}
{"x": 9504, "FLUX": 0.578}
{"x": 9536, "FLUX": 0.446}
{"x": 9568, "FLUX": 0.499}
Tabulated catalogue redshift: 0.557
